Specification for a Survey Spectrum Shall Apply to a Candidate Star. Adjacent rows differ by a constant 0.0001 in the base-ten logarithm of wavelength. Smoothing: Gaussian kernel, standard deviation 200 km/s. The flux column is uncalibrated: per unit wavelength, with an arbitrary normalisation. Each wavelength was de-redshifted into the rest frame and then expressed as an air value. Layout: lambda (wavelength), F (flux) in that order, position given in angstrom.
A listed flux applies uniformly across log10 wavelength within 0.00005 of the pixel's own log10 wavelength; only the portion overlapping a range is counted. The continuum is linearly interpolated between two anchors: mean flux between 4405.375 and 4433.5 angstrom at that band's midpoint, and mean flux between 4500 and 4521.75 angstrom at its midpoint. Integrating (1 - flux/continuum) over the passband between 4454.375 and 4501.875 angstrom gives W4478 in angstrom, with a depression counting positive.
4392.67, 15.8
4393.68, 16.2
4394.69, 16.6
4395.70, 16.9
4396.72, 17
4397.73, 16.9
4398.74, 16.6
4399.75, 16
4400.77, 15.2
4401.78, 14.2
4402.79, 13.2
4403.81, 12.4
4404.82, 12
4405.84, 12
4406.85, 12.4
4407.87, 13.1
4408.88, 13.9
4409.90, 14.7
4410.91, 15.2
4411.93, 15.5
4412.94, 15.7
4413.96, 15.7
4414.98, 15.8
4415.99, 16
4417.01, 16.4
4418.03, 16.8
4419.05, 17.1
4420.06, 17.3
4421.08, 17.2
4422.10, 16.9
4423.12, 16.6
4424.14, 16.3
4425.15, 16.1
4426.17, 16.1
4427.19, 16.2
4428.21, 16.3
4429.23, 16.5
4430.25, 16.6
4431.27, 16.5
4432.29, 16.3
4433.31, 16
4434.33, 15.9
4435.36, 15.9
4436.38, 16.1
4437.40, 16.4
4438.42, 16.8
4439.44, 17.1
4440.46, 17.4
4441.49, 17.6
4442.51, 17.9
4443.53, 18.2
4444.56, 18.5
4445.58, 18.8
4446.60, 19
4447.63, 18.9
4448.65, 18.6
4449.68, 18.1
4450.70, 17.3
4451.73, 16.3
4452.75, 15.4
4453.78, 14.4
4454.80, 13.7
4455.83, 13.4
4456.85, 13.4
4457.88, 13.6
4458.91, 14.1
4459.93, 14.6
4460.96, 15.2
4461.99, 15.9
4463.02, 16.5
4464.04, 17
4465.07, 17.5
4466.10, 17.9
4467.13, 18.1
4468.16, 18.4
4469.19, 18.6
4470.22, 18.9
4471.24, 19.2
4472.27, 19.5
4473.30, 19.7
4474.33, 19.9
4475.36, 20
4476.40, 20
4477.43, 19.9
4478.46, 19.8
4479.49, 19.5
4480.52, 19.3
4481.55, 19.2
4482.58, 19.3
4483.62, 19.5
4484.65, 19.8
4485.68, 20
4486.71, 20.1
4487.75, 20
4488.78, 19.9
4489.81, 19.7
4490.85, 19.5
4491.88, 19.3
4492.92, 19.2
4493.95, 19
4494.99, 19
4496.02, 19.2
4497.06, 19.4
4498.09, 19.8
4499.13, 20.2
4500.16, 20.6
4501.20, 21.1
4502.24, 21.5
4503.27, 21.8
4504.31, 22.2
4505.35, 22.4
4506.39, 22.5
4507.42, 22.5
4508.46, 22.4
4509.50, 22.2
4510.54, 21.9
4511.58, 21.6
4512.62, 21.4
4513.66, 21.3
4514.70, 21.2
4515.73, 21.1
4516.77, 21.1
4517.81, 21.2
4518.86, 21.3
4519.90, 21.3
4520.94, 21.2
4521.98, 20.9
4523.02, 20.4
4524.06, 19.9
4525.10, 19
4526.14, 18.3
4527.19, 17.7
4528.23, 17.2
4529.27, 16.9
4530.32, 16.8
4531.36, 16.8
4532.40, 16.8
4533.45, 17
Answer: 2.7 angstrom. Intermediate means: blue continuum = 15.8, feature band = 18.4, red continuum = 21.6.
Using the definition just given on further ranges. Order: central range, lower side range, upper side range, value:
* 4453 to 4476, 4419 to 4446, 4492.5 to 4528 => 2.1 angstrom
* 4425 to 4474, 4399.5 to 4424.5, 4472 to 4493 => 1.9 angstrom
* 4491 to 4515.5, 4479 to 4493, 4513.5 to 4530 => -1.4 angstrom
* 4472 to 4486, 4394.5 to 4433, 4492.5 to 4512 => -0.1 angstrom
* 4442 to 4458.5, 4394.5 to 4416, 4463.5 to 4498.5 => 0.8 angstrom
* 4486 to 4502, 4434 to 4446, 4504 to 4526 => 0.3 angstrom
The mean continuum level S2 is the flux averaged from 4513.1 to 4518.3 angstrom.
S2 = 21.2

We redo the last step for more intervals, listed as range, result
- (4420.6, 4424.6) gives 16.7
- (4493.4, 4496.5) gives 19.1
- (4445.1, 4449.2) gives 18.8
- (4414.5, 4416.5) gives 15.9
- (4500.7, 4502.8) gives 21.3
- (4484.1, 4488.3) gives 20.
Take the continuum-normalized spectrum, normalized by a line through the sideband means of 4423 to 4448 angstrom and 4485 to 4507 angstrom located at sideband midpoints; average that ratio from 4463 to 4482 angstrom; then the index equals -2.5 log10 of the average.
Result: 0.00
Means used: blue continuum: 17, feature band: 19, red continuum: 20.3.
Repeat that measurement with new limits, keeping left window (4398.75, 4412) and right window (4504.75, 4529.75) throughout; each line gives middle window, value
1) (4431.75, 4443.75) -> -0.06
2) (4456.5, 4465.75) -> 0.13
